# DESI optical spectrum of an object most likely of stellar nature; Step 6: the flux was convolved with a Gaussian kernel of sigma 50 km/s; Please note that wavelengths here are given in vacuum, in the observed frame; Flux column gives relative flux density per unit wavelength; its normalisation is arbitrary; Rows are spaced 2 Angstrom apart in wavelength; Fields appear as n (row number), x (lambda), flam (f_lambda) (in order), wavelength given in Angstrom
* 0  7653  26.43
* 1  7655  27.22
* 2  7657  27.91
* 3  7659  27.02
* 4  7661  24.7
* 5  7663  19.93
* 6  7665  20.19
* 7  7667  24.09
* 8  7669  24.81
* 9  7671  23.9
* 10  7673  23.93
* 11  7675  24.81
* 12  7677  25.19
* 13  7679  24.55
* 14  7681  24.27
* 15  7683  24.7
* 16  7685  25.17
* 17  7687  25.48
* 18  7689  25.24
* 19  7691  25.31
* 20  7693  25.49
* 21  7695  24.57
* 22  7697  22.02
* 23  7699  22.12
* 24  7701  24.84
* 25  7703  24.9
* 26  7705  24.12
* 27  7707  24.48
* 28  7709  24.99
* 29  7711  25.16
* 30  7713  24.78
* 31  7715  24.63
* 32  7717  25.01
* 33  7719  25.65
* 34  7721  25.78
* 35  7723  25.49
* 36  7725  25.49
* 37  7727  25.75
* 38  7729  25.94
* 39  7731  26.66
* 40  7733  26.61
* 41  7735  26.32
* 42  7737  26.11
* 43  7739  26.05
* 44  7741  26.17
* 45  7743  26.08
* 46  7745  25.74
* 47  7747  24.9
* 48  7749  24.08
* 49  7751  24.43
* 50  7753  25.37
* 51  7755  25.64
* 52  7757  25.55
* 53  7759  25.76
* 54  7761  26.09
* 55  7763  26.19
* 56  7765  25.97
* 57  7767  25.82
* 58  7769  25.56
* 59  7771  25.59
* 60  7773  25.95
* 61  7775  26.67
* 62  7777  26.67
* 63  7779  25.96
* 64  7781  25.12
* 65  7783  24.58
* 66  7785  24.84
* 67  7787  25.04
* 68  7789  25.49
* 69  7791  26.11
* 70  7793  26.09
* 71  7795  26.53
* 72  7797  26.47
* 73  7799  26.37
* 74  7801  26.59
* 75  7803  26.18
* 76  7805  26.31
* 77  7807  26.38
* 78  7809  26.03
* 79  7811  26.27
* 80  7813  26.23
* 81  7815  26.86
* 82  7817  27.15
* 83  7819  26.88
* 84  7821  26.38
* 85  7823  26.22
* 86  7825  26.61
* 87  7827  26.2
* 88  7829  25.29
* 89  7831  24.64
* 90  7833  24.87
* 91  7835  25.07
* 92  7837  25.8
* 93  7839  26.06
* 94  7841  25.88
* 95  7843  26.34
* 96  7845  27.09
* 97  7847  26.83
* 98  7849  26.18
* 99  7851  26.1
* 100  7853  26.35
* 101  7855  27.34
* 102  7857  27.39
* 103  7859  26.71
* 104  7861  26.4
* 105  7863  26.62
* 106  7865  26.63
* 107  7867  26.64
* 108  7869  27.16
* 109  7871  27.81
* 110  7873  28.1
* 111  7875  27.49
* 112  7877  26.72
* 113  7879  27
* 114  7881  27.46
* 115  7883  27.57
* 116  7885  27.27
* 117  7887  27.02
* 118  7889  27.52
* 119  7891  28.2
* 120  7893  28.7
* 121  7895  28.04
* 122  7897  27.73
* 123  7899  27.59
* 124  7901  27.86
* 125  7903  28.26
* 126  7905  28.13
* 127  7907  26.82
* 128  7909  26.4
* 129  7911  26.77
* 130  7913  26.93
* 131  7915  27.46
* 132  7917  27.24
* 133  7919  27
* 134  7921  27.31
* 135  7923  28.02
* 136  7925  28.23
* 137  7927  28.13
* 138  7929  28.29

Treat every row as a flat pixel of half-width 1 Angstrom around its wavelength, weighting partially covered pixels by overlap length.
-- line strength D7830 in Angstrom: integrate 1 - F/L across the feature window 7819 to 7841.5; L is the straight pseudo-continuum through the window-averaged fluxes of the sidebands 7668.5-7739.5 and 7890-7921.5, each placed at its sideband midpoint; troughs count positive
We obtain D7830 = 0.7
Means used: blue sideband 25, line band 25.8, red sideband 27.5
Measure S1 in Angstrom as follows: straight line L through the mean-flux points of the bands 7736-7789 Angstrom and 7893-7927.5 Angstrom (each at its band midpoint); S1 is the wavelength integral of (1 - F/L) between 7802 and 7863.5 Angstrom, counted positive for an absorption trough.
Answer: 0.6 Angstrom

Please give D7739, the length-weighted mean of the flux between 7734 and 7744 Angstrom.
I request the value 26.1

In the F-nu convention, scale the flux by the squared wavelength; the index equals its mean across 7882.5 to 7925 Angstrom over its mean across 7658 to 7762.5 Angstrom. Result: 1.16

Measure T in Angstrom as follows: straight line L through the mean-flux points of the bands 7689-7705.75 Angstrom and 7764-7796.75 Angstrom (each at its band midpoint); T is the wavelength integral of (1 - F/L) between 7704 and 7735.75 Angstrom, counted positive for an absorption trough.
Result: -1.0 Angstrom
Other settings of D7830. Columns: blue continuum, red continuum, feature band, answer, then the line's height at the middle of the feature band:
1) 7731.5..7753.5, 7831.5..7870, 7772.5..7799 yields 0.1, 25.9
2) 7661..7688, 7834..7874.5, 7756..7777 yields -0.5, 25.3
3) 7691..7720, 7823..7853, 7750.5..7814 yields -1.3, 25.3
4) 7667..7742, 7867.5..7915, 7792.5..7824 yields -0.1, 26.4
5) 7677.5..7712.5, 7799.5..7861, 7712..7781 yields -1.4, 25.2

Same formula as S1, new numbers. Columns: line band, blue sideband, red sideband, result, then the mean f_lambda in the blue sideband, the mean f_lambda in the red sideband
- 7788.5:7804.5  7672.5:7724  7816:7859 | -0.3 Angstrom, 24.7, 26.2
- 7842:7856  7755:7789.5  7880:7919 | 0.1 Angstrom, 25.7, 27.5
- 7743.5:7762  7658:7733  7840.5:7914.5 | 0.1 Angstrom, 24.7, 27.2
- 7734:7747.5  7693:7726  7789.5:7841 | -0.5 Angstrom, 24.7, 26.1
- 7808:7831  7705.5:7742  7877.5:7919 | 0.3 Angstrom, 25.6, 27.5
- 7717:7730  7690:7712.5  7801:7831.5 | -0.5 Angstrom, 24.4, 26.3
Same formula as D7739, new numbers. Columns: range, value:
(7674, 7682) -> 24.7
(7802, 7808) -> 26.3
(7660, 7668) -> 22.2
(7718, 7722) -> 25.7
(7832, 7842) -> 25.5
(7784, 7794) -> 25.5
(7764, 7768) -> 25.9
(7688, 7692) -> 25.3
